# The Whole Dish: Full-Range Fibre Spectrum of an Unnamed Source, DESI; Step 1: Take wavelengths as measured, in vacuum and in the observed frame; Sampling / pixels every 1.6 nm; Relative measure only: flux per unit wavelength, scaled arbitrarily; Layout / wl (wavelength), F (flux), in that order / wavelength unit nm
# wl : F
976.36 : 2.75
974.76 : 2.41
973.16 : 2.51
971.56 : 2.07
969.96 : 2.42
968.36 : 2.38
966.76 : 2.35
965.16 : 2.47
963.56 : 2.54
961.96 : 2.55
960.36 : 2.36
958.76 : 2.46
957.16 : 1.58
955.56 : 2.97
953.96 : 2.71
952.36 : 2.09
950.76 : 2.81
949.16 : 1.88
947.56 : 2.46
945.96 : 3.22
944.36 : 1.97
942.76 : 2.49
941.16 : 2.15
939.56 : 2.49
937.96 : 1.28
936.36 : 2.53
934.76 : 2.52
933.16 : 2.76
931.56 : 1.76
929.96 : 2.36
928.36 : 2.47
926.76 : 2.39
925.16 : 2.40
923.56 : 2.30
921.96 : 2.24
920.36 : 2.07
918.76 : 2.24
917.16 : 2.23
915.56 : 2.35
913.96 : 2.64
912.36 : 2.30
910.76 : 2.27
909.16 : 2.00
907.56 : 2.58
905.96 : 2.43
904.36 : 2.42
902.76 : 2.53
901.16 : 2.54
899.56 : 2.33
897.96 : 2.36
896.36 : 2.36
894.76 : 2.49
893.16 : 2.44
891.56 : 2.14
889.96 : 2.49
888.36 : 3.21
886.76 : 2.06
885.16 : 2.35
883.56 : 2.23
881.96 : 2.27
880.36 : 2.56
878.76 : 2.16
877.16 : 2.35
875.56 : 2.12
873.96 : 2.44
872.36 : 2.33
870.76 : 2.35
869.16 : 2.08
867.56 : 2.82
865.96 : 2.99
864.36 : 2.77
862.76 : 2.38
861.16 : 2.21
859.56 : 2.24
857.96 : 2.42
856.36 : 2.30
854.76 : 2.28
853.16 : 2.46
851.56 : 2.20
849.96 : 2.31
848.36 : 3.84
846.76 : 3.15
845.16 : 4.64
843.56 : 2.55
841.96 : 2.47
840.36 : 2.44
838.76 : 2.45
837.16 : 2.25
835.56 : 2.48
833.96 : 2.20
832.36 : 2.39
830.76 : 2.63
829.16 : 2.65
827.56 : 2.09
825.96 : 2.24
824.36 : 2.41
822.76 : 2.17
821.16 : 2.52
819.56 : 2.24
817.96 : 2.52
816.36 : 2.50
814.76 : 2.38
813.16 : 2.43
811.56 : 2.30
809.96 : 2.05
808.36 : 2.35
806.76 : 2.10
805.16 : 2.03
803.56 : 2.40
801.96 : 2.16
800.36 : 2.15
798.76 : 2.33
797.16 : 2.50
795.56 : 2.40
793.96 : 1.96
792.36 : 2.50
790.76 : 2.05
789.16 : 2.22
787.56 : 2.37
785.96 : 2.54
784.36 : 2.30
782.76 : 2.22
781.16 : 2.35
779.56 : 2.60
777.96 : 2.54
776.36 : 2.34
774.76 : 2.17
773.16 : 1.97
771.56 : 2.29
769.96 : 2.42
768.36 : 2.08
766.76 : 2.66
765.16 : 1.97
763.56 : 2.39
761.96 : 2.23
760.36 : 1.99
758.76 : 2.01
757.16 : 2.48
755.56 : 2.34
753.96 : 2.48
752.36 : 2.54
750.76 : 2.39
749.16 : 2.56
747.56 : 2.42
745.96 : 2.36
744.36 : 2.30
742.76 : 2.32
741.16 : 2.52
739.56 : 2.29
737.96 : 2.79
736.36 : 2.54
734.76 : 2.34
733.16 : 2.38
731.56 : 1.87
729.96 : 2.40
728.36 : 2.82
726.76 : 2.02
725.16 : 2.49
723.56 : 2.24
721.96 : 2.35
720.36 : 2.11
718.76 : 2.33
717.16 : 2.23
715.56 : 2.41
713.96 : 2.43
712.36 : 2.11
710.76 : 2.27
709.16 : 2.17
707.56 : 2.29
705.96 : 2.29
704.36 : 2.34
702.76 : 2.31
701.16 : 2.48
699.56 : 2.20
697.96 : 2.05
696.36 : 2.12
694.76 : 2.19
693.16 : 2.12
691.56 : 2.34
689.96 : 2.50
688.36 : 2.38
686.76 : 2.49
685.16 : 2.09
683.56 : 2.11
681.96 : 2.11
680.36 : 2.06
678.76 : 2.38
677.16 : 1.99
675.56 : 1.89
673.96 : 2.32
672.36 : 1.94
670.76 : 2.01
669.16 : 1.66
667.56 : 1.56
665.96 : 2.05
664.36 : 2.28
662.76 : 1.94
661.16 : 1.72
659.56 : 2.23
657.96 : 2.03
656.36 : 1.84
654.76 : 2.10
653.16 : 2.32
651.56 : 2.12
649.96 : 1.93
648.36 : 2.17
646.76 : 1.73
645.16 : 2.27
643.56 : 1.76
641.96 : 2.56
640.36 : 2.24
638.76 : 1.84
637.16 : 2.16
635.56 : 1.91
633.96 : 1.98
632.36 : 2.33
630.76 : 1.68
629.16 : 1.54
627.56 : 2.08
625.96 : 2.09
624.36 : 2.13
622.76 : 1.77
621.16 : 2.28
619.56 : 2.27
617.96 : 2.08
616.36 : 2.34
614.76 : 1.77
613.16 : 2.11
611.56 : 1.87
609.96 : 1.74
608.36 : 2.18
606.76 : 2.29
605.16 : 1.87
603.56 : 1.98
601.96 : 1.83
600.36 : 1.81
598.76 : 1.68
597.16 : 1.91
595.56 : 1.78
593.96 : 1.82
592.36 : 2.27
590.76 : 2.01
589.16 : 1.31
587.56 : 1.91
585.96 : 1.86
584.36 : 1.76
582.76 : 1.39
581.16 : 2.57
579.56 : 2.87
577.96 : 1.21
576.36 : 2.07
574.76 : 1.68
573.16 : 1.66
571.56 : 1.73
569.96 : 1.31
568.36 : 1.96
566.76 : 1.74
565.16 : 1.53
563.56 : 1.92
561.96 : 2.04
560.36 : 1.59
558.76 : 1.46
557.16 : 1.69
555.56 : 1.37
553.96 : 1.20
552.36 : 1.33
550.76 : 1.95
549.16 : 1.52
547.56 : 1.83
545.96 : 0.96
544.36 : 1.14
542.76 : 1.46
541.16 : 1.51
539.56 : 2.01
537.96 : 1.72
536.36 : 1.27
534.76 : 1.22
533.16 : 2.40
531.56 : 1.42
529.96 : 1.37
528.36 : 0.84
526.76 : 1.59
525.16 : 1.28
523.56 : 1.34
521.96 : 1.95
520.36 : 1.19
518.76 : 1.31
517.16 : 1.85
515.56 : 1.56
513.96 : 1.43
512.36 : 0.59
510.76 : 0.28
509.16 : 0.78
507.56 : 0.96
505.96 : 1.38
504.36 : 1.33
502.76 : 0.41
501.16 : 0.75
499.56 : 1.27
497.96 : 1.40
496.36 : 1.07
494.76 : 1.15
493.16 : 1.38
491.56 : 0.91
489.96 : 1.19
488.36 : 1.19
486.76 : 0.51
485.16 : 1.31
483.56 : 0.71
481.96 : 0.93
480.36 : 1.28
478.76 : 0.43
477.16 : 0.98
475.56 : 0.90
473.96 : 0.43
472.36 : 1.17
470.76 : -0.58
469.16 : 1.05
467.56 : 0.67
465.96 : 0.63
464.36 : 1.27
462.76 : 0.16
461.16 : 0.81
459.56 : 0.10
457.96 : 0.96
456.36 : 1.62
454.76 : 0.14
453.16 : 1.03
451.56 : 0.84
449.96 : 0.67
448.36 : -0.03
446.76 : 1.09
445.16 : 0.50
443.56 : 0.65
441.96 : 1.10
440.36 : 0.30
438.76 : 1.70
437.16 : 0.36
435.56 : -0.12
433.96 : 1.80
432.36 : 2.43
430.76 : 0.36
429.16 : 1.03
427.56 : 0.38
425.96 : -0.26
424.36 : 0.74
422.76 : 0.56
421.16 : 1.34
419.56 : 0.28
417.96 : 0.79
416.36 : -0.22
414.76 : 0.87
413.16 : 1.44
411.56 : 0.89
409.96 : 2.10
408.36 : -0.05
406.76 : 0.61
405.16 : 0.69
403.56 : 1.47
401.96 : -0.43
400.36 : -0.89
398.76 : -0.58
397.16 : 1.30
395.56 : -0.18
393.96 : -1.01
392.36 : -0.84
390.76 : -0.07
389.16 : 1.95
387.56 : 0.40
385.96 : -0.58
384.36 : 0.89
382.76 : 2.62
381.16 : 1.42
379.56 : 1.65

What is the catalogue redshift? 0.29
